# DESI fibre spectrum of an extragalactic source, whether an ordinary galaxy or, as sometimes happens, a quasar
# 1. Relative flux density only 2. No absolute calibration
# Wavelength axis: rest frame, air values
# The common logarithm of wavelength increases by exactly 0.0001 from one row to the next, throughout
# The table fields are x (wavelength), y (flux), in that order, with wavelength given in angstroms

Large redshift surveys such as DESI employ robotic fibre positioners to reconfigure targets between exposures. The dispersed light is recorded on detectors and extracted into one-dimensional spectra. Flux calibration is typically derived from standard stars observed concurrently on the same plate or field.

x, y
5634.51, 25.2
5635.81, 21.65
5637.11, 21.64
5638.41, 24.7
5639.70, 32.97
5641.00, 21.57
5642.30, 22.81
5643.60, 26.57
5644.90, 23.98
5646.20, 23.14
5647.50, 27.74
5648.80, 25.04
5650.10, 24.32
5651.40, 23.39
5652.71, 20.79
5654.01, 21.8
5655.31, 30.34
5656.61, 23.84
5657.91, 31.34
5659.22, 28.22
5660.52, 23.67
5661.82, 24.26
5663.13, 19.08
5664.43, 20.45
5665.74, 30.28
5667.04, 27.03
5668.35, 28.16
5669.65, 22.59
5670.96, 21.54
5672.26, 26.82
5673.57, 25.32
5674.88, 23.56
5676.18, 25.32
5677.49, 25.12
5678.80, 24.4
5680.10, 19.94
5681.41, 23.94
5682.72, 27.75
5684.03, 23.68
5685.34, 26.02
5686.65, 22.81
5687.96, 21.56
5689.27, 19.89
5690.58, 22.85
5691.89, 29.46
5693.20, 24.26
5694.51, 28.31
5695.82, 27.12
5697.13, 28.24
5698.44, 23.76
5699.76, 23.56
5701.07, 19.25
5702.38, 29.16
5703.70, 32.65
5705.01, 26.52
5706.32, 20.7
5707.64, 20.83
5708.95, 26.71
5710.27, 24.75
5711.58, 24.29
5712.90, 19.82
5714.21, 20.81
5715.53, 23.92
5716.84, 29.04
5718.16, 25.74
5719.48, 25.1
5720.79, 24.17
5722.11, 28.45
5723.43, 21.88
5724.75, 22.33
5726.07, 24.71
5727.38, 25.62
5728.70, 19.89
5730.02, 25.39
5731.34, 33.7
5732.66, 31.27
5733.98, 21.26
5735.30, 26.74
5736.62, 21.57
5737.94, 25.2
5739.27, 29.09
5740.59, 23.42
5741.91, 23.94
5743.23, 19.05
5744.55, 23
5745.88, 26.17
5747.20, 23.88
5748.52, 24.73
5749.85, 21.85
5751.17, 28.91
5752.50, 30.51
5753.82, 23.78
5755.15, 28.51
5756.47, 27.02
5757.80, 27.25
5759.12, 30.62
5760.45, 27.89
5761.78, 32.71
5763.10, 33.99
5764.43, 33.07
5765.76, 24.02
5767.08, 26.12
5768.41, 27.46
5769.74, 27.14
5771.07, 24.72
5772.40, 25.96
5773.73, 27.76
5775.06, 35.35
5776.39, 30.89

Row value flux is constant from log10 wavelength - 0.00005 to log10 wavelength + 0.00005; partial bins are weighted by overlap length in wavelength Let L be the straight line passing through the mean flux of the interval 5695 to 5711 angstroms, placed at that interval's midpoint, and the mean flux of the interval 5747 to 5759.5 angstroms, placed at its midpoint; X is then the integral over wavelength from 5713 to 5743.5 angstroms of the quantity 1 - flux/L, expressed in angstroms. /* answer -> 1.4 angstroms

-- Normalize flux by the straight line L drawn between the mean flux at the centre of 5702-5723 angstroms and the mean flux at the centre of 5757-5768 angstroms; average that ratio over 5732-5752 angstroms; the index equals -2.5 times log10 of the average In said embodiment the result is 0.120 mag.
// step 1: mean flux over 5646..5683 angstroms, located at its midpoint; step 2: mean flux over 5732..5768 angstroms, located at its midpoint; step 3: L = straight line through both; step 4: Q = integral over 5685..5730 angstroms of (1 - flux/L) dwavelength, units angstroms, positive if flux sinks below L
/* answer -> 2.0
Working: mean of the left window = 24.8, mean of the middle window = 24.5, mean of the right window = 26.5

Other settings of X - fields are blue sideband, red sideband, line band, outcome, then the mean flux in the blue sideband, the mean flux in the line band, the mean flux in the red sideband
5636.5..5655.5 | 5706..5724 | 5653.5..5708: -1.3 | 24.6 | 24.9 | 24.1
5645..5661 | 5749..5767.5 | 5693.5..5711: 0.8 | 25.3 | 25.5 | 28.3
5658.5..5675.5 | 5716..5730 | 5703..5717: 0.2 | 24.7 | 24.4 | 24.7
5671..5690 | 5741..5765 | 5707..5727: 1.0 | 23.9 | 24.2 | 27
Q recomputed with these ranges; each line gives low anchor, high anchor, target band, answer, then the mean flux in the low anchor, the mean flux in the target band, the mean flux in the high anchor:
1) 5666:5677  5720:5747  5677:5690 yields 0.9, 25.2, 23.5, 24.8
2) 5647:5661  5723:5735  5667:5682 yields 0.6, 25.5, 24.4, 25.2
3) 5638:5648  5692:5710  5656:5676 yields 0.3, 25.4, 25.1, 25.6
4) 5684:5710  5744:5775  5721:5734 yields 0.3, 24.9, 25.6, 27.4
